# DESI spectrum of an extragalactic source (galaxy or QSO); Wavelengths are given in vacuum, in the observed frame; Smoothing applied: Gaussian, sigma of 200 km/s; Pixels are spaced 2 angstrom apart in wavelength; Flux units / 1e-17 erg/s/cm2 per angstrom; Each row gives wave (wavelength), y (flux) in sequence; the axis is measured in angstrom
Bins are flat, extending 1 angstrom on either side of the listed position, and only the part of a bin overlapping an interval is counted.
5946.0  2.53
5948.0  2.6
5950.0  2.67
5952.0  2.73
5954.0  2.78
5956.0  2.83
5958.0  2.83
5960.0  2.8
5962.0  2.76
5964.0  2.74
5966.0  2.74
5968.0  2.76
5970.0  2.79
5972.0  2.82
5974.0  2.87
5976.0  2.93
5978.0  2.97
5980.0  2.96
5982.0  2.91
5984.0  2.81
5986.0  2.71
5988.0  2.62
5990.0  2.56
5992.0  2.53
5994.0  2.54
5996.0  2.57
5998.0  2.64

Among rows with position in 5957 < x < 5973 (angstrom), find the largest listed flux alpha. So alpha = 2.83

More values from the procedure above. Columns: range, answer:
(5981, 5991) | 2.91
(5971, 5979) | 2.97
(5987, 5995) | 2.62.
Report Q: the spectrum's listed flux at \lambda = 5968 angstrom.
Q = 2.76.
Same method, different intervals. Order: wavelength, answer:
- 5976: 2.93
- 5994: 2.54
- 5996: 2.57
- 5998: 2.64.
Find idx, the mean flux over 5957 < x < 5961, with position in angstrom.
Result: 2.81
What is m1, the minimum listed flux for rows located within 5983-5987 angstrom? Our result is 2.71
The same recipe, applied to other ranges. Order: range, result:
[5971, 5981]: 2.82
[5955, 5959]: 2.83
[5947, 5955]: 2.6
